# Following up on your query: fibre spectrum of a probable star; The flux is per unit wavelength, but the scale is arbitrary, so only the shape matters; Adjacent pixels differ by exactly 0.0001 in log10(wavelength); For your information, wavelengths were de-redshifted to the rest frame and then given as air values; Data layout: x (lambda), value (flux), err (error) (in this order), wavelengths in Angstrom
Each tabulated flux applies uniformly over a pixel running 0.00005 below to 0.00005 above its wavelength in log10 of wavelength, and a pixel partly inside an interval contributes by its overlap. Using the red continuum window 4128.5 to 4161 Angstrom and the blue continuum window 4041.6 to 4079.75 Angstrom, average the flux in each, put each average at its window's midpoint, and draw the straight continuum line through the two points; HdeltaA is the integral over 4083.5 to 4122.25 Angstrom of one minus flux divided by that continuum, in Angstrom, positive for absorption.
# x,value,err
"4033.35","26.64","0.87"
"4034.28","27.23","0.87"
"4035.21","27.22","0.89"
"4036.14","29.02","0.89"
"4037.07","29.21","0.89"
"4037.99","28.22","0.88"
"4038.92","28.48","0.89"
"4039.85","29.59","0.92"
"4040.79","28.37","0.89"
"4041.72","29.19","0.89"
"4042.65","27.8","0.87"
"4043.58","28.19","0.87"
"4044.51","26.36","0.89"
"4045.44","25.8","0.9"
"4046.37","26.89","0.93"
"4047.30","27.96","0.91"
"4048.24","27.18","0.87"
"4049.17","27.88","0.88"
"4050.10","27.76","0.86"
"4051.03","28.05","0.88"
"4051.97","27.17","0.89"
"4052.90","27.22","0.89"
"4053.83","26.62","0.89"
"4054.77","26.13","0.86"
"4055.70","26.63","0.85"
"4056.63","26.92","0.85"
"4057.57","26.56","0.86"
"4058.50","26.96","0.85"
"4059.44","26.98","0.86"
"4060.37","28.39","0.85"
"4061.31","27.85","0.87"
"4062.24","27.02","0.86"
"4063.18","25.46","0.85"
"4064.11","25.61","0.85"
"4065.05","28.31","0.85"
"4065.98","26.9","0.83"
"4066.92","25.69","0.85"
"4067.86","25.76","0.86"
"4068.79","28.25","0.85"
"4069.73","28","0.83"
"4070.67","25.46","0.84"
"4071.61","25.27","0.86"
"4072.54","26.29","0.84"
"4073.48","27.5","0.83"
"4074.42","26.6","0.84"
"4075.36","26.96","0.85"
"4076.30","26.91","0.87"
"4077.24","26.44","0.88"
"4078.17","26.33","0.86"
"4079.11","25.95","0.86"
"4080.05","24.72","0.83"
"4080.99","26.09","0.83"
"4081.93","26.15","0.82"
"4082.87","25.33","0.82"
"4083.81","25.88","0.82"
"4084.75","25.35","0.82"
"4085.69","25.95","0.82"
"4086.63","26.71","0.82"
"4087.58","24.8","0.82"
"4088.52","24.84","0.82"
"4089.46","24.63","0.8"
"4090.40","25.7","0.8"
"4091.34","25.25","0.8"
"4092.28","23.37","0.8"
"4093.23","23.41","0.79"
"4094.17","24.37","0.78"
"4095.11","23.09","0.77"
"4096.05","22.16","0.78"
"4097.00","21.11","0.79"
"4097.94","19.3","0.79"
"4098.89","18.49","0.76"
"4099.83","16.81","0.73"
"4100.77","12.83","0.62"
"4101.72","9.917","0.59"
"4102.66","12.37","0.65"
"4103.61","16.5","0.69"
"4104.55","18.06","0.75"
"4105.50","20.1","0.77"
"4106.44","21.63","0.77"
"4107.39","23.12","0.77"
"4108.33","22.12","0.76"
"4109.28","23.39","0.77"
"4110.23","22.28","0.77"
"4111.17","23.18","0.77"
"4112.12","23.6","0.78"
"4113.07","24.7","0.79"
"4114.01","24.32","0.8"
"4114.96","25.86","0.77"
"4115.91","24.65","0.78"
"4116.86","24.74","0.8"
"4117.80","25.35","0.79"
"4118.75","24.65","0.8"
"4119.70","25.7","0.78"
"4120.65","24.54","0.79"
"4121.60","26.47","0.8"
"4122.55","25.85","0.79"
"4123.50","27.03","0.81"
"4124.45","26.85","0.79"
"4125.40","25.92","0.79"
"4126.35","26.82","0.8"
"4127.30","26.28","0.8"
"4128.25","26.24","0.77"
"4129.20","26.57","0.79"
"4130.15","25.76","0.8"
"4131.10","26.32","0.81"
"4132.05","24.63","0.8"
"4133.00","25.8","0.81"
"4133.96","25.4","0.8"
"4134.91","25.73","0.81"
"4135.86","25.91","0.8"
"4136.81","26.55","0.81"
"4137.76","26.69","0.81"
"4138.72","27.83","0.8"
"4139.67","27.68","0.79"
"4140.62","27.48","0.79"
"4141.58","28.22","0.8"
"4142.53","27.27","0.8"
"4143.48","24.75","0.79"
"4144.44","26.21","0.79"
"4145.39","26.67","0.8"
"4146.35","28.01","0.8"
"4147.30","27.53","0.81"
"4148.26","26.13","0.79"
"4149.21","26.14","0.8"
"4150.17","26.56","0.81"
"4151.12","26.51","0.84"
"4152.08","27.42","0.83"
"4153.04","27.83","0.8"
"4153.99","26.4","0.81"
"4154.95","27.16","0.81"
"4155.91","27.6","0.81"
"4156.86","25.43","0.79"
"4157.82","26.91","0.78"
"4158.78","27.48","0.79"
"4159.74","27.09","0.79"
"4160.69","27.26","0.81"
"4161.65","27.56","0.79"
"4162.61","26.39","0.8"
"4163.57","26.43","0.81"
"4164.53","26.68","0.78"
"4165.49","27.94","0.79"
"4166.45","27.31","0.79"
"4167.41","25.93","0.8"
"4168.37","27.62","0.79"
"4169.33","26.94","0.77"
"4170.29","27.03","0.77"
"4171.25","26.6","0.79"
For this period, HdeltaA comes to 6.3 Angstrom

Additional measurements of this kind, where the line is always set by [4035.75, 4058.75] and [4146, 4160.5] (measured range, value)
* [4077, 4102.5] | 4.08 Angstrom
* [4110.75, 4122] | 0.98 Angstrom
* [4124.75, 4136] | 0.47 Angstrom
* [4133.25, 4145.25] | 0.18 Angstrom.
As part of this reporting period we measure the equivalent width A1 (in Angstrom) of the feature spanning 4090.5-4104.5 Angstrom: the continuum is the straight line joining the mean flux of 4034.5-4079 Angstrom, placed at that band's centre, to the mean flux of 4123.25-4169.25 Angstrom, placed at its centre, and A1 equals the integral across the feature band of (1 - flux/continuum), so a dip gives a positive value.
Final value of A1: 4.0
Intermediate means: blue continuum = 27.2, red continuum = 26.7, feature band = 19.3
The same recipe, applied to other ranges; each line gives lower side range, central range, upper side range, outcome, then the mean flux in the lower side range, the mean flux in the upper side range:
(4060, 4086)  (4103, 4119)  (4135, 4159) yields 2.4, 26.4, 26.9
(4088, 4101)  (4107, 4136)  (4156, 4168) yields -1.4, 22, 26.9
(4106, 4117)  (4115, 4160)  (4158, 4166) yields -1.8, 23.6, 27.1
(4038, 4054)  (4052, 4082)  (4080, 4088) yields 0.0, 27.7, 25.7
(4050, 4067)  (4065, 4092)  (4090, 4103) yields -3.4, 27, 19.9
